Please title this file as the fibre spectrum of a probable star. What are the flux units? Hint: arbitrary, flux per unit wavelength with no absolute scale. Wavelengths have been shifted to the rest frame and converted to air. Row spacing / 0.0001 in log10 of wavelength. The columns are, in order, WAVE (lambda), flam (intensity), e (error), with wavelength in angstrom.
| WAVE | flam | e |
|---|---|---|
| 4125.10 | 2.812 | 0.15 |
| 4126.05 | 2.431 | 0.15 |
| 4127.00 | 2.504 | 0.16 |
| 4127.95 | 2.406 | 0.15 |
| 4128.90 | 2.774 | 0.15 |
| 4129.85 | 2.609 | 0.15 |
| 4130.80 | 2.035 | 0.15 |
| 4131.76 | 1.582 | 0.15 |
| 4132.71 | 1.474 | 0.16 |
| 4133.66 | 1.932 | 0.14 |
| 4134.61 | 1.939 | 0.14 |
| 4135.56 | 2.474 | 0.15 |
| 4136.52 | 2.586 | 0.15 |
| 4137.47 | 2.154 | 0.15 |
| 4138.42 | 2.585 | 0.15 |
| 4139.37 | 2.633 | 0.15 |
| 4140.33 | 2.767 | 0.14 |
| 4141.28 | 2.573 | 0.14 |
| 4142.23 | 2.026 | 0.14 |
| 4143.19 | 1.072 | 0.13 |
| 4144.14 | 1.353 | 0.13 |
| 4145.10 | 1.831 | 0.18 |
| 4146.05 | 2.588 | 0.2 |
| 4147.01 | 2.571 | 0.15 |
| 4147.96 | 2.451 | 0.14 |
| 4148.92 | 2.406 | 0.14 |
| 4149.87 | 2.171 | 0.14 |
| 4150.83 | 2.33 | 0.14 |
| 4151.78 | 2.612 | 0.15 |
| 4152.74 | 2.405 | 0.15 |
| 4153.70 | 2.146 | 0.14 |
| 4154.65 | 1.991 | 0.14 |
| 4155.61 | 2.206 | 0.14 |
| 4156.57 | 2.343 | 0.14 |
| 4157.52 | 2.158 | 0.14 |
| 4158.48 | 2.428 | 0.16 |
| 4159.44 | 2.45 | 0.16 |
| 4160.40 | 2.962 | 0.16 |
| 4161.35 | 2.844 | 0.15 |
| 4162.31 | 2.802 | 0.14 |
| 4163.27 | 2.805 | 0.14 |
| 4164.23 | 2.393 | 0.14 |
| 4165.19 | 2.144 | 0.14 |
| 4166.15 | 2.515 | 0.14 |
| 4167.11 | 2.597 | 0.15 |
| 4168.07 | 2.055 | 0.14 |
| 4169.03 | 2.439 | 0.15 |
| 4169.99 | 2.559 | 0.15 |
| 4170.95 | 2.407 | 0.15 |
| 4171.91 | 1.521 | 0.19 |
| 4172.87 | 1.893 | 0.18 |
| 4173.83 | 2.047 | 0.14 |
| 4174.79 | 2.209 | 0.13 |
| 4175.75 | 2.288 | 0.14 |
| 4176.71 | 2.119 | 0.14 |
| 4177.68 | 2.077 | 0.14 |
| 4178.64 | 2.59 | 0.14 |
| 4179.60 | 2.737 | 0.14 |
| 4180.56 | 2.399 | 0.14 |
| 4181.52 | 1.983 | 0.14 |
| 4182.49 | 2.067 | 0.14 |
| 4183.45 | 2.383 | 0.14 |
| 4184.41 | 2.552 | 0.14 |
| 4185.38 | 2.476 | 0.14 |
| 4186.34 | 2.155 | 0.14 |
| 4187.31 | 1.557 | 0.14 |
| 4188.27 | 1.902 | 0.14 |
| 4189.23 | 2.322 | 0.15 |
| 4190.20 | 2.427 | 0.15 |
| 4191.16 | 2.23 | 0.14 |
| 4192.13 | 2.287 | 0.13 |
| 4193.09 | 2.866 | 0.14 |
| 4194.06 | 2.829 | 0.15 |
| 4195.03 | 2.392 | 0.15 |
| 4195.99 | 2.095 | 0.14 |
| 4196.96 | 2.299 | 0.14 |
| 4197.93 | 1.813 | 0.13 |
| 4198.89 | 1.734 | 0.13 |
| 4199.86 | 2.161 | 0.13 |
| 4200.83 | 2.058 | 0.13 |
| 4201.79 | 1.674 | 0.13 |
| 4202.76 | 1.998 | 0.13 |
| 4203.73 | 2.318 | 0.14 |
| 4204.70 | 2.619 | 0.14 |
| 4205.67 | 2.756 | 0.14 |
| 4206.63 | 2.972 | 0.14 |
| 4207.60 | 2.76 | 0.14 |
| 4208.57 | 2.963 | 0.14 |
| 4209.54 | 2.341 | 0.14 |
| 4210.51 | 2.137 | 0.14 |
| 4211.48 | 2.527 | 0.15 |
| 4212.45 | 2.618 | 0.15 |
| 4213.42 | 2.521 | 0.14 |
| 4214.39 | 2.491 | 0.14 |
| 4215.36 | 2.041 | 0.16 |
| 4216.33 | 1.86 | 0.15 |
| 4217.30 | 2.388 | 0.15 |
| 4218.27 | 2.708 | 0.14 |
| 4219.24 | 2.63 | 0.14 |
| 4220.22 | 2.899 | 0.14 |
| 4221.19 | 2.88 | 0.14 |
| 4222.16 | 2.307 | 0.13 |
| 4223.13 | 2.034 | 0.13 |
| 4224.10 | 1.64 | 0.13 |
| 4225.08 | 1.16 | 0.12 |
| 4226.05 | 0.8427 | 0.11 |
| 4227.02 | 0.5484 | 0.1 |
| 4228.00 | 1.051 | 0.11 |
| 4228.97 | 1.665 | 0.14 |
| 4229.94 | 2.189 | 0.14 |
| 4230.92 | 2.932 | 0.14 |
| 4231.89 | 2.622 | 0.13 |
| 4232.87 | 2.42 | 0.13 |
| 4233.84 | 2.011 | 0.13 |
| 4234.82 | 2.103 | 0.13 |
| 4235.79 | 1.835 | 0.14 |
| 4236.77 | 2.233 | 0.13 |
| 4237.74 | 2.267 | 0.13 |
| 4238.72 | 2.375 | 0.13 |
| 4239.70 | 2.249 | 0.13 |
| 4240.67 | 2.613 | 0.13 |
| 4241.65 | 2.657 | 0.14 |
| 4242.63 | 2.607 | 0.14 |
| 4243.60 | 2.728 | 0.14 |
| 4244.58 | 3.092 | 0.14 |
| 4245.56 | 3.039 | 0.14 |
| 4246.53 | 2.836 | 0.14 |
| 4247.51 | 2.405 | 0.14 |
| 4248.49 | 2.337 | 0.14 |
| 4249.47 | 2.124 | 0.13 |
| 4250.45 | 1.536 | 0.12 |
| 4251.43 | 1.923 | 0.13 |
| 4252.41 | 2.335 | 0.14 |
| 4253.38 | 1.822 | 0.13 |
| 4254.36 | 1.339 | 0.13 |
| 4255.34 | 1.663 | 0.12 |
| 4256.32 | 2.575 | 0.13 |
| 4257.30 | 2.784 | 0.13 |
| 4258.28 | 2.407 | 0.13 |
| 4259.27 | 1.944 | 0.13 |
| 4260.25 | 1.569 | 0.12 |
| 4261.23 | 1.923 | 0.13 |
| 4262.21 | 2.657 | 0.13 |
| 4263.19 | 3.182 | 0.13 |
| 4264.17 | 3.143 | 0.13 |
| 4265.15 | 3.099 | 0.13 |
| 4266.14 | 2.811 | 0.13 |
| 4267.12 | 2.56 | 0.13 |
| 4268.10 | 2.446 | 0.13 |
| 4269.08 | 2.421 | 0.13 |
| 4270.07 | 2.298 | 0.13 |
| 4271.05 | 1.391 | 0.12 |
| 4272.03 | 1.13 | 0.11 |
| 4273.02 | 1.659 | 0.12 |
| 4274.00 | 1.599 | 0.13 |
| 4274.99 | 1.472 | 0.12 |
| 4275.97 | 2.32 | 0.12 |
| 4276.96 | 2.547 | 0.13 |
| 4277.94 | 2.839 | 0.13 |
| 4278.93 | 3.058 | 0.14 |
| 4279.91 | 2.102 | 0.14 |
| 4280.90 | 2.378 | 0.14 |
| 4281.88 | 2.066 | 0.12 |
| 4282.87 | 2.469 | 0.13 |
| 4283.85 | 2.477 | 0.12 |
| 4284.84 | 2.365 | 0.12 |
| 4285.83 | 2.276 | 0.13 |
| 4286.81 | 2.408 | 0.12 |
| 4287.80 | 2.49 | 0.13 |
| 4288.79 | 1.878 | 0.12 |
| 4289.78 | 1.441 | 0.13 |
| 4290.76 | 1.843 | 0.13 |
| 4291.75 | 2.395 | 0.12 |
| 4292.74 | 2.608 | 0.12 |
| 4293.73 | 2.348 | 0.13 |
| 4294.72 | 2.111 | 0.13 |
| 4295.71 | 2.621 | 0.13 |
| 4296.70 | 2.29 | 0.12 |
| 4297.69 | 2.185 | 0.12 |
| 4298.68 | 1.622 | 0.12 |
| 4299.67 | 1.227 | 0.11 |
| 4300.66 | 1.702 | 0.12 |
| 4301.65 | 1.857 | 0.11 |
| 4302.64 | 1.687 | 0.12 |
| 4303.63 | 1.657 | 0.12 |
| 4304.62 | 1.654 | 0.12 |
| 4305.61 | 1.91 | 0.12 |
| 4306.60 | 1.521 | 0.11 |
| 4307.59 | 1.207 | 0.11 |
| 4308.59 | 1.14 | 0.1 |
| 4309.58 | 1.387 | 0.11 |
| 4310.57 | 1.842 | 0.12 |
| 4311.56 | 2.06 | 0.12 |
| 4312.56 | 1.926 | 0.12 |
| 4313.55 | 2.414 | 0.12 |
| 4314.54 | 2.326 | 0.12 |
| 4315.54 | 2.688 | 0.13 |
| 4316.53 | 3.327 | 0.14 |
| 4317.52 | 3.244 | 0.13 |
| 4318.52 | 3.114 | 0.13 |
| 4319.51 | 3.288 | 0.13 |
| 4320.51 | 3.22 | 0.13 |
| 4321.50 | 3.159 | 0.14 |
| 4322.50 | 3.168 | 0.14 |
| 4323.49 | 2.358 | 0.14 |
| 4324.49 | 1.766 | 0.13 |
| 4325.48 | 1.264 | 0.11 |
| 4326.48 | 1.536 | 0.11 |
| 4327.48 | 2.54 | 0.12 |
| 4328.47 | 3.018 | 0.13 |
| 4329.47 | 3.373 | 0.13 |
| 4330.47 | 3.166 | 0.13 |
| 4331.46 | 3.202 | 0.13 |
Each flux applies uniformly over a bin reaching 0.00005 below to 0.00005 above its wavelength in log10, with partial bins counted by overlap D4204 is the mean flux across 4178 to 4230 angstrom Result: 2.22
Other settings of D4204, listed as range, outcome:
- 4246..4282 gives 2.24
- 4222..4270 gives 2.23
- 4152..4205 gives 2.29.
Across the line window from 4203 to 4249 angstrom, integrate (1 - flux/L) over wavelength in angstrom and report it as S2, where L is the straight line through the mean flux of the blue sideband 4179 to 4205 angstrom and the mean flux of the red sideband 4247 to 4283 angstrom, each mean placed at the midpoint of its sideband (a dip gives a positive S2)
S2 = -1.93 angstrom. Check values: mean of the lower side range 2.23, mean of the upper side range 2.22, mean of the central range 2.32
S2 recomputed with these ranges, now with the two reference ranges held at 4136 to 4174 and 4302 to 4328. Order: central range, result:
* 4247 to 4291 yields 0.53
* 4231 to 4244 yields -0.66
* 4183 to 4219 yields -0.68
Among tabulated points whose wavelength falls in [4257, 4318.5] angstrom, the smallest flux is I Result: 1.13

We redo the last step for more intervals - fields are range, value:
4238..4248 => 2.249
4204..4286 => 0.5484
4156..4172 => 1.521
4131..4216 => 1.072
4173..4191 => 1.557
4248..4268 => 1.339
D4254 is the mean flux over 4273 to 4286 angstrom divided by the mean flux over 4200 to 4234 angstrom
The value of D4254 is 1.03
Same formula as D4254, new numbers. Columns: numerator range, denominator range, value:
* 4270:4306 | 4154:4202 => 0.90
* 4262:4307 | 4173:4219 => 0.94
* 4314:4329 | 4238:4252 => 1.08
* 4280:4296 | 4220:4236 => 1.16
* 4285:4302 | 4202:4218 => 0.85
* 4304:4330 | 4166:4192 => 1.04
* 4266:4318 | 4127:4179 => 0.92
